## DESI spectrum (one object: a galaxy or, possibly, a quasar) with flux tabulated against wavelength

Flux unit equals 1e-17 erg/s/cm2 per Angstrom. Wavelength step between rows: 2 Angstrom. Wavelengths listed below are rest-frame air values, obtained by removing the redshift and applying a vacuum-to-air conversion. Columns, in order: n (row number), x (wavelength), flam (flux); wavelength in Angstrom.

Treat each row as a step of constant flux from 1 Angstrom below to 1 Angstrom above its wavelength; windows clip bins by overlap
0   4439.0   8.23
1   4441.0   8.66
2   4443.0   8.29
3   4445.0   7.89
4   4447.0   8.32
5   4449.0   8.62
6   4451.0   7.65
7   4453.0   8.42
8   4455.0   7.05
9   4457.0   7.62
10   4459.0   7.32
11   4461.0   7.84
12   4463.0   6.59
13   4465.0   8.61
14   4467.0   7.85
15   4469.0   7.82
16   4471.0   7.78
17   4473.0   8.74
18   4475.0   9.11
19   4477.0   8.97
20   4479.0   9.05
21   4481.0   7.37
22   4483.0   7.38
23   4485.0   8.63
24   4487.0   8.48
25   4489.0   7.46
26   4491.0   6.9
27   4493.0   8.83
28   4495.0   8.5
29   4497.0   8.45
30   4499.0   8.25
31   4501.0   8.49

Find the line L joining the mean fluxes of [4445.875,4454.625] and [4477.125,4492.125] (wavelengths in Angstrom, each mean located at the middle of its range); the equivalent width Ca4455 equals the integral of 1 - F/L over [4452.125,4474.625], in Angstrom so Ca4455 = 0.7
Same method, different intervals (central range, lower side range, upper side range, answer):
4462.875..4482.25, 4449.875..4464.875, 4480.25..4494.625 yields -1.3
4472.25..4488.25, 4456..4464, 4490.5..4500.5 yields -1.2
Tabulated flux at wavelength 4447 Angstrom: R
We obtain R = 8.32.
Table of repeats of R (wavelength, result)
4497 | 8.45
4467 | 7.85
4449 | 8.62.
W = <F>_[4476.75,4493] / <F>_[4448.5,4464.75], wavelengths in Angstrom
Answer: 1.05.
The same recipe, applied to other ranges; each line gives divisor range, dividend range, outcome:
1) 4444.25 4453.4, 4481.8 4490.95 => 0.96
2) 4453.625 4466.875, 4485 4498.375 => 1.08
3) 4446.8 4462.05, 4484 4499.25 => 1.05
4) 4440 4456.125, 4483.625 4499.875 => 1.01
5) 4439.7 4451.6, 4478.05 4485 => 0.97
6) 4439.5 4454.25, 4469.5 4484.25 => 1.01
